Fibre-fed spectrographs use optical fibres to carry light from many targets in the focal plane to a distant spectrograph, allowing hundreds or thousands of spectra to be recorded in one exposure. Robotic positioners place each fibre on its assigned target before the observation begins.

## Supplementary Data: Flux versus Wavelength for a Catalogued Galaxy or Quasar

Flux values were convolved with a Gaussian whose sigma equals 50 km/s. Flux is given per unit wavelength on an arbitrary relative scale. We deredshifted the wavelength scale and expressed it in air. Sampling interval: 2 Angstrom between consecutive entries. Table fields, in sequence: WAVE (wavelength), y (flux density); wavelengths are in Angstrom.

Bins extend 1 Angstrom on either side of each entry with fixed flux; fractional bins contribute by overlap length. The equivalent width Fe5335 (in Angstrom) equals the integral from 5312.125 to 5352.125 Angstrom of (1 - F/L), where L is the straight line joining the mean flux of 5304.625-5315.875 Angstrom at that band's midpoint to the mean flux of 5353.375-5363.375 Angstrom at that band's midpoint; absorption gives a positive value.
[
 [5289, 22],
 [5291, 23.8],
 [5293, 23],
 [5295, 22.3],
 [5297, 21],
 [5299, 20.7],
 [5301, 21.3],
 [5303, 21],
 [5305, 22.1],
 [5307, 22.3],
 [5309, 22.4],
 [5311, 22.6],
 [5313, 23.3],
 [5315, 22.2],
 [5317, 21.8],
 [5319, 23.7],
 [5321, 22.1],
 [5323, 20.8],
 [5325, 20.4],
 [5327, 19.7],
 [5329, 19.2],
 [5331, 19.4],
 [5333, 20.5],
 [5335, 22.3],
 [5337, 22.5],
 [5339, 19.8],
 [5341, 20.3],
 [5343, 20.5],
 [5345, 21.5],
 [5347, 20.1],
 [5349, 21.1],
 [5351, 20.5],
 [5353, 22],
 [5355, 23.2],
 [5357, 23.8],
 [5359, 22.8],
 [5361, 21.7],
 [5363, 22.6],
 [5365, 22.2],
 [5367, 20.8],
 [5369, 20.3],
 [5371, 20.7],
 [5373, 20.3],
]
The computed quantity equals 2.7 Angstrom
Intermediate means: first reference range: 22.5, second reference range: 22.8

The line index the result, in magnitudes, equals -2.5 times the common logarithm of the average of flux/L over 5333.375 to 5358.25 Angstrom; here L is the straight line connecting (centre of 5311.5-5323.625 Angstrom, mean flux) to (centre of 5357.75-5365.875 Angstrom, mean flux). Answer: 0.05 mag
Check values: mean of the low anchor 22.4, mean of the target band 21.5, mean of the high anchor 22.4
